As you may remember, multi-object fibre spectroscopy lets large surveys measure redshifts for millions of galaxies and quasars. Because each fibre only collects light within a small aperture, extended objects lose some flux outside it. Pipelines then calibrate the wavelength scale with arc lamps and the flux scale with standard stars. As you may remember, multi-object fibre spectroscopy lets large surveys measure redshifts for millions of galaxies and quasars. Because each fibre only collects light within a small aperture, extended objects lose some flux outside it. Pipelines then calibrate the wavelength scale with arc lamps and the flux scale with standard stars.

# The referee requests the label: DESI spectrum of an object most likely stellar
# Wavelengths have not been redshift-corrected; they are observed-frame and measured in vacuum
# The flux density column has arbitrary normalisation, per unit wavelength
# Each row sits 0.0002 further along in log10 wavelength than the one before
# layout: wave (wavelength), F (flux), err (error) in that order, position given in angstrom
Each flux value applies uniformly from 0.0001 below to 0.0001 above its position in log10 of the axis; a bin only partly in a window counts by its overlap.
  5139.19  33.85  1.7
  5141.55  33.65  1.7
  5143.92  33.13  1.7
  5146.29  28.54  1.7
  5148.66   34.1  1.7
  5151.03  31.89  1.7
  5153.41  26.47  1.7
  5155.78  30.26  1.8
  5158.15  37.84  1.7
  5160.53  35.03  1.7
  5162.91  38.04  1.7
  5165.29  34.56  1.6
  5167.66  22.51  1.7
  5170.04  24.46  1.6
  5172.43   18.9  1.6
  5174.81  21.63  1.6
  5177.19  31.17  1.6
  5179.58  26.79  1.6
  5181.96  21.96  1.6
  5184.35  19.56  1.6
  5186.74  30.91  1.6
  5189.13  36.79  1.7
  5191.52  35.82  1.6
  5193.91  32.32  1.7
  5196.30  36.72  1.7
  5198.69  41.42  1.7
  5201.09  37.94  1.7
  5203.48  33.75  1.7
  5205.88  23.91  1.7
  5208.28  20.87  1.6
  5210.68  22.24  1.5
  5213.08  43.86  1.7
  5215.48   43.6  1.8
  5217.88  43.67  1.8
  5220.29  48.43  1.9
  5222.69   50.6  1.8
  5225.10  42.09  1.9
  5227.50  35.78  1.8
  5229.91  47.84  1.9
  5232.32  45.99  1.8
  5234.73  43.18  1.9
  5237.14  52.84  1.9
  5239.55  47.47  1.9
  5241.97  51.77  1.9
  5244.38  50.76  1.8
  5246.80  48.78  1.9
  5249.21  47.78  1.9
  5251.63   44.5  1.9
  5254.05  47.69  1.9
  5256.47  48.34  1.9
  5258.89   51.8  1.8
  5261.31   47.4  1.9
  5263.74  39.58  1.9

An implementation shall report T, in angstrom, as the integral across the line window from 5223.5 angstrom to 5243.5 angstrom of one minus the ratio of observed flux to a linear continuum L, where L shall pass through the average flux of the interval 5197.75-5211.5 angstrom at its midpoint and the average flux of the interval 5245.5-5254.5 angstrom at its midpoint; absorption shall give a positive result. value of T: -2.47 angstrom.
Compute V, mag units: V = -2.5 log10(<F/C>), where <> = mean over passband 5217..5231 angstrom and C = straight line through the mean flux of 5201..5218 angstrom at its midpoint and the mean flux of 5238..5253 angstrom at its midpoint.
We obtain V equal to -0.15 mag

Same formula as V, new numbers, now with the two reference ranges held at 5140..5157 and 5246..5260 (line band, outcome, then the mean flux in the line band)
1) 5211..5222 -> -0.03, 43.4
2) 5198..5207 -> 0.18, 33.9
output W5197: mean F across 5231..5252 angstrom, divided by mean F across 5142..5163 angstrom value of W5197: 1.48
